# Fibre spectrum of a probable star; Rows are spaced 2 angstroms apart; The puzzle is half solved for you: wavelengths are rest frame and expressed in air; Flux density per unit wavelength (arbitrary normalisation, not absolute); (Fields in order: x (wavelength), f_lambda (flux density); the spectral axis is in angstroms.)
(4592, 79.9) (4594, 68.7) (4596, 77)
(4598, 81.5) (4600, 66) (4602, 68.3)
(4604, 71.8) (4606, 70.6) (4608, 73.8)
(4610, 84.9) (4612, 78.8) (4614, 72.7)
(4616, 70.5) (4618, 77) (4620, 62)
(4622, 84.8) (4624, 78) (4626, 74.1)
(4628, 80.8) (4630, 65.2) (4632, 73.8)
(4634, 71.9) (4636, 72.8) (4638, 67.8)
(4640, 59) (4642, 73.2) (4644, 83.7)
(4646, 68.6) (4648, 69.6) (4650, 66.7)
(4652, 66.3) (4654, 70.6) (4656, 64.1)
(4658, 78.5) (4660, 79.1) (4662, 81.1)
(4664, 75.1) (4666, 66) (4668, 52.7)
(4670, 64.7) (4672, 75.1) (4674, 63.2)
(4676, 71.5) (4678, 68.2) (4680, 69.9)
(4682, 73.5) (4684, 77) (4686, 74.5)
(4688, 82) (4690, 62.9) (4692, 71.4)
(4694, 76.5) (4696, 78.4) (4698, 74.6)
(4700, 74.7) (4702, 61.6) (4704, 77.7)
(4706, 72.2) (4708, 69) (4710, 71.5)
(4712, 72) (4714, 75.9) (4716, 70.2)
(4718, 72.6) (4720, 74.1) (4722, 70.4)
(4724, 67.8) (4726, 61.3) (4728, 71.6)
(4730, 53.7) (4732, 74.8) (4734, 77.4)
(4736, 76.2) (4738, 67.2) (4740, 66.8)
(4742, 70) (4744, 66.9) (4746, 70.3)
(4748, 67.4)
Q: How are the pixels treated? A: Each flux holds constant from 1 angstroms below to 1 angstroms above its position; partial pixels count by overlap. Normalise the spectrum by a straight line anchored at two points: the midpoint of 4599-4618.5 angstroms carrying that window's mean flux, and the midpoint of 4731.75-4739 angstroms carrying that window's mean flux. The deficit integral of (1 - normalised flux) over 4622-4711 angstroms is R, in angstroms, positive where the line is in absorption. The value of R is 2.2 angstroms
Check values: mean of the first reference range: 73.3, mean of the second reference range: 73.8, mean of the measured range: 71.7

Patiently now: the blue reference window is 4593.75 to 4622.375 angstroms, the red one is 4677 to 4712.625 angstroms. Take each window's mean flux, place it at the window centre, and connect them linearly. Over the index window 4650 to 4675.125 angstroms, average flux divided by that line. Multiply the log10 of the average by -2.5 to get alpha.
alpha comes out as 0.05 mag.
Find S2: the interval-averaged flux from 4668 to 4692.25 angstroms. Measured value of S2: 70.4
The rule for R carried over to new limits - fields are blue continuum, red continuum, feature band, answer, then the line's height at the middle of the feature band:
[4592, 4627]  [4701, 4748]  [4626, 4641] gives 0.6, 73.4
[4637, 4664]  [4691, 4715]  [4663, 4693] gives 1.0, 72.3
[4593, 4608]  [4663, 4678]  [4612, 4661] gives -2.0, 69.5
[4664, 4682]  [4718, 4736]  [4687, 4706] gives -1.4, 68.3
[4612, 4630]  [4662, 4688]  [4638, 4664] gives 0.2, 72.2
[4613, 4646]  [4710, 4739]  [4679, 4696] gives -0.6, 71.4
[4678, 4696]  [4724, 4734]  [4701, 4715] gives -0.3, 70.1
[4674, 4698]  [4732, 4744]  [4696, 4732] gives 0.8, 72.1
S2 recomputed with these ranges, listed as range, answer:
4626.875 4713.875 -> 71.4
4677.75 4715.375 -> 72.9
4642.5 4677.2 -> 70.4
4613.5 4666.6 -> 72.4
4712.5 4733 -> 69.3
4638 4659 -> 69.9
